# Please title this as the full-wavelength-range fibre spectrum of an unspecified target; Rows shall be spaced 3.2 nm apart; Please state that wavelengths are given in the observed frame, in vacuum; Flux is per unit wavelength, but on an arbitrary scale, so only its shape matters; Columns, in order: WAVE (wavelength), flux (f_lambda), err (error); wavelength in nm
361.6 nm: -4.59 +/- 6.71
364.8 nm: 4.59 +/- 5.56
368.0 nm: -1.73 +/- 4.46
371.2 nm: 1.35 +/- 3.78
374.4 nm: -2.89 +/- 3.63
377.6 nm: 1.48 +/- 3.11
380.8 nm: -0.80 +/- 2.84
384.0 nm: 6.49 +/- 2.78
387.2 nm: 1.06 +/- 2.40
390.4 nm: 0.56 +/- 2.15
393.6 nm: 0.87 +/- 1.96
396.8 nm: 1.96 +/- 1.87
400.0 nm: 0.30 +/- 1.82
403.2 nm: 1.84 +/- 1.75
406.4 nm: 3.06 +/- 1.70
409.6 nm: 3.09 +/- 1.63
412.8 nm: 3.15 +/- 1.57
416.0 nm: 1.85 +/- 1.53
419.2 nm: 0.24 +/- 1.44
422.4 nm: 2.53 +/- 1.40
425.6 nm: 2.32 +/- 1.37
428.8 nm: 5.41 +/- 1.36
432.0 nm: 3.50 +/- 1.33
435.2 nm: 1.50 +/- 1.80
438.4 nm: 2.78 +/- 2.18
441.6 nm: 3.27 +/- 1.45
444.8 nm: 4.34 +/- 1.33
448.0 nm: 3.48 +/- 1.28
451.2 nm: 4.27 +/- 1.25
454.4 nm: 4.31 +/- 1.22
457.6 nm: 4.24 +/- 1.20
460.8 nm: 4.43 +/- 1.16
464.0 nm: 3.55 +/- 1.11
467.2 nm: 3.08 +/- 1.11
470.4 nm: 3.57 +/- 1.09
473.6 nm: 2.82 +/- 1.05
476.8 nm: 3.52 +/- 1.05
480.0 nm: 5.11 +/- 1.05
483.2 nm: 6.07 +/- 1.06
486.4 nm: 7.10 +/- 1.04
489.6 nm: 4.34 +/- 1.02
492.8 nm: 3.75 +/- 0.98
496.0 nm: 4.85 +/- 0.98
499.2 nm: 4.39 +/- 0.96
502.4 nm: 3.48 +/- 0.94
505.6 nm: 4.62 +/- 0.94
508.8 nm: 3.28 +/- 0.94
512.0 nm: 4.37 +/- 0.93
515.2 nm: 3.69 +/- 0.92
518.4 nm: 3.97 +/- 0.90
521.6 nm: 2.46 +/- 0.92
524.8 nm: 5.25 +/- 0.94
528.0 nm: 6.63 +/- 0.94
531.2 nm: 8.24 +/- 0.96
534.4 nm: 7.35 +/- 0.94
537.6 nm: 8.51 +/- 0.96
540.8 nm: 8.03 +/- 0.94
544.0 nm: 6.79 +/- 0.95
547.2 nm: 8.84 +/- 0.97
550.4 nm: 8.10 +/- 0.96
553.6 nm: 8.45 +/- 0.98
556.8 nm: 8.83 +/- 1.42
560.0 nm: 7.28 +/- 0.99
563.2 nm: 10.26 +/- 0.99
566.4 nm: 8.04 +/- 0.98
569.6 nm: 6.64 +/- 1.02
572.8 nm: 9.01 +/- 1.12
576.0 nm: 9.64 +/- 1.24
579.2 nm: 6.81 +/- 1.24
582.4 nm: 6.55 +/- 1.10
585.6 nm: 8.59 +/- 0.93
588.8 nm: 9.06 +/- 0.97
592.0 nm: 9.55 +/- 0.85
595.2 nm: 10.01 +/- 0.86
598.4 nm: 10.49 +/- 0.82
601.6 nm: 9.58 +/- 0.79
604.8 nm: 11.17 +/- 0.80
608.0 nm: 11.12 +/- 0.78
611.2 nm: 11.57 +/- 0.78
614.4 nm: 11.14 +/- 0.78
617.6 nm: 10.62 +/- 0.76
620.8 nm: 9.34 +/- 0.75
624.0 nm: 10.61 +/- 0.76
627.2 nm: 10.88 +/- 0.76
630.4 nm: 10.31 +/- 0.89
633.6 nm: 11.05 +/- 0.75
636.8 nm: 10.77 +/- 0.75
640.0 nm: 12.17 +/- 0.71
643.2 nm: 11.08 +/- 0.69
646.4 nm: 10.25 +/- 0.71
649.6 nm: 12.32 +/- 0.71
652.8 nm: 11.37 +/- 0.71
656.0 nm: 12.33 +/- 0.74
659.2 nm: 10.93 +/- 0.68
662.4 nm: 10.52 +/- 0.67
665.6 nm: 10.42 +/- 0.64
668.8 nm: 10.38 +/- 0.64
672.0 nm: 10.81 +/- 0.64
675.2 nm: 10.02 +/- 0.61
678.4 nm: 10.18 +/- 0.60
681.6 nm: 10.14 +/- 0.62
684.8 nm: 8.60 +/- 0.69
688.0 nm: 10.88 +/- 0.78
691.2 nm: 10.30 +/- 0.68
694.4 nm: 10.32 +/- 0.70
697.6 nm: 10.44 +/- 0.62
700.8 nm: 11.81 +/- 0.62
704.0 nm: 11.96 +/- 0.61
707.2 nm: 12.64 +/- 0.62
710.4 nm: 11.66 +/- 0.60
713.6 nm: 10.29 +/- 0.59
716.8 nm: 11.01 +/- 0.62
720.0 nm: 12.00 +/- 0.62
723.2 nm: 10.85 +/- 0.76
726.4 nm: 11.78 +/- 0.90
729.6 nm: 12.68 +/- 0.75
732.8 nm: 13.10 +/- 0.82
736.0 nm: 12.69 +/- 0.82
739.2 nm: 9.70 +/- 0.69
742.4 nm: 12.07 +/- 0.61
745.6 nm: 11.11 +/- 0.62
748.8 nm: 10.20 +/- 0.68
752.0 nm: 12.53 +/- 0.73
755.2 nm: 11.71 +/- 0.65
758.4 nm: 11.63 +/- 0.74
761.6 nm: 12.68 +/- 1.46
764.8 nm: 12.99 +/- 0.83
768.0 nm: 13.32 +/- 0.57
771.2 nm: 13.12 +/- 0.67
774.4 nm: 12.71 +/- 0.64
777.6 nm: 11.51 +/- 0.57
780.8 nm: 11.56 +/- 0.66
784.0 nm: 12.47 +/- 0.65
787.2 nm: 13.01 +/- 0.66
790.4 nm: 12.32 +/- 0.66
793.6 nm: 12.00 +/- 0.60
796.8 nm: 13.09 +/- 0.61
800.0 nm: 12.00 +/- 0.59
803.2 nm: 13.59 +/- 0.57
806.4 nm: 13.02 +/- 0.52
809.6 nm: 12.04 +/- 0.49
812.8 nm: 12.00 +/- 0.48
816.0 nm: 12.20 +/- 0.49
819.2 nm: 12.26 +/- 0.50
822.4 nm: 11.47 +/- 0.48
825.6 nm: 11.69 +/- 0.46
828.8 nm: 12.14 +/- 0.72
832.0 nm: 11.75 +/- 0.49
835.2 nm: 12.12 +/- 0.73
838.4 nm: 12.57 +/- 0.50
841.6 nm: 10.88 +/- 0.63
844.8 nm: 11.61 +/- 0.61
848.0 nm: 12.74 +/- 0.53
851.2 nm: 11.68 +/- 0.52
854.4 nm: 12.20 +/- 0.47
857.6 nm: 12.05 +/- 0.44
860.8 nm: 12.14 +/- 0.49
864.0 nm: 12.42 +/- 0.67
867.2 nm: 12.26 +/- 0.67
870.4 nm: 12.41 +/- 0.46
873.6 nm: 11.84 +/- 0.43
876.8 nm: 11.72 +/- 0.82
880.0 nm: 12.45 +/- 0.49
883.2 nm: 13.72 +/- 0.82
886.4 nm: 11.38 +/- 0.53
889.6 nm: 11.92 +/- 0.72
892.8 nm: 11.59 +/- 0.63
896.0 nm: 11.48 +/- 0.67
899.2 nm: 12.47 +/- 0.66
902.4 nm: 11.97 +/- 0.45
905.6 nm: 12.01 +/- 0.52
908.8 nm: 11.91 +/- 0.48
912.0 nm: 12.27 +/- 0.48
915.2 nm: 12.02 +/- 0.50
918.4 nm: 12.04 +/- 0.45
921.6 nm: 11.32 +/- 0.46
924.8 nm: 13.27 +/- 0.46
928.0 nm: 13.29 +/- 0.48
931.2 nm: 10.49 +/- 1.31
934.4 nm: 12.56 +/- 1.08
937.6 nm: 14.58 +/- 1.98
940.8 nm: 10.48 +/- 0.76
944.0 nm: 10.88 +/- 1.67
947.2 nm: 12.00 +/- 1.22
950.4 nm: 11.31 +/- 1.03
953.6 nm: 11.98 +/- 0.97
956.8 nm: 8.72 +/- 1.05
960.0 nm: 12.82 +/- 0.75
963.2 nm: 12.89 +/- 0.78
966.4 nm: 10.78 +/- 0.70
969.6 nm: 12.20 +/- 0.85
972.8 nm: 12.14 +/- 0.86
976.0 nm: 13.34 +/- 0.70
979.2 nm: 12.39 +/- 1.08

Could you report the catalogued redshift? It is 0.32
